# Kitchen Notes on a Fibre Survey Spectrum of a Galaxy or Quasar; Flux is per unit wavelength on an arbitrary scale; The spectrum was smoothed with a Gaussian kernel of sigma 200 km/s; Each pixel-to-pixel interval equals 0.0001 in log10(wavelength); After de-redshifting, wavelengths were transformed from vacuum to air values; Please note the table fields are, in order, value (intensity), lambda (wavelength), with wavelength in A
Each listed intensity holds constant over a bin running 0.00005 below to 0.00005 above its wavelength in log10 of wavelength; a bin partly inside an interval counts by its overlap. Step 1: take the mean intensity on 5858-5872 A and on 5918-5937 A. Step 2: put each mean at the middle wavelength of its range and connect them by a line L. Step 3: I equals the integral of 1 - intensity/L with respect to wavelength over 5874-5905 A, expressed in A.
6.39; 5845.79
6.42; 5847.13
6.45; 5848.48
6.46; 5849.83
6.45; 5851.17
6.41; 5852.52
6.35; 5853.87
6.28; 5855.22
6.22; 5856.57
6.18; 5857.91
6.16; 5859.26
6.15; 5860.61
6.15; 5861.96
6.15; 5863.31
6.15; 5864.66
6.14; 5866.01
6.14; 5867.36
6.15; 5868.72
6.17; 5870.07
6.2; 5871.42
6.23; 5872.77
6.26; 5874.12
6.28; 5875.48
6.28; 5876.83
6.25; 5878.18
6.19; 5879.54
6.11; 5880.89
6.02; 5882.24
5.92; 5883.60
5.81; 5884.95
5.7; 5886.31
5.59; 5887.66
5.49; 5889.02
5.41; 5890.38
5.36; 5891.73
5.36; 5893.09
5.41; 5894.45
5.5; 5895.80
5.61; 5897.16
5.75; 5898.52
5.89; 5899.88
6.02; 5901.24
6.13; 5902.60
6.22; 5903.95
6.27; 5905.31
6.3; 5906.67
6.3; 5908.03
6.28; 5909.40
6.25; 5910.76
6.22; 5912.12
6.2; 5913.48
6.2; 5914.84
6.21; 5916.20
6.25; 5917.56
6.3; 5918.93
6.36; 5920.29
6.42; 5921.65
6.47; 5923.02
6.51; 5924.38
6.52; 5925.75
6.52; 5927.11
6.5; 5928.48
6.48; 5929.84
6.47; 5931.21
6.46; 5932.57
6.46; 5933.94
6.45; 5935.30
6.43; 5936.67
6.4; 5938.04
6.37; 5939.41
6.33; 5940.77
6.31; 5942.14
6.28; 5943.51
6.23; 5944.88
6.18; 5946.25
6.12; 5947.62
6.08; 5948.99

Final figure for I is 2.1 A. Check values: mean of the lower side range 6.15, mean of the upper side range 6.45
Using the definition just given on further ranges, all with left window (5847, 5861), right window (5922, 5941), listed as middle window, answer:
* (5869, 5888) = 0.8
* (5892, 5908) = 1.3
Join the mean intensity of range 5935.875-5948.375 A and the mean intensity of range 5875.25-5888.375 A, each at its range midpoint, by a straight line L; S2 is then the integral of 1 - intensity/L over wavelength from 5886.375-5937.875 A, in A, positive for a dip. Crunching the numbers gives 0.25 A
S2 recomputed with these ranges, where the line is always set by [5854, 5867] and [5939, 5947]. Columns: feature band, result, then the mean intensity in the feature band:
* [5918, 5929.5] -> -0.3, 6.44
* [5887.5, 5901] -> 1.5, 5.55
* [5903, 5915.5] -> 0.0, 6.25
